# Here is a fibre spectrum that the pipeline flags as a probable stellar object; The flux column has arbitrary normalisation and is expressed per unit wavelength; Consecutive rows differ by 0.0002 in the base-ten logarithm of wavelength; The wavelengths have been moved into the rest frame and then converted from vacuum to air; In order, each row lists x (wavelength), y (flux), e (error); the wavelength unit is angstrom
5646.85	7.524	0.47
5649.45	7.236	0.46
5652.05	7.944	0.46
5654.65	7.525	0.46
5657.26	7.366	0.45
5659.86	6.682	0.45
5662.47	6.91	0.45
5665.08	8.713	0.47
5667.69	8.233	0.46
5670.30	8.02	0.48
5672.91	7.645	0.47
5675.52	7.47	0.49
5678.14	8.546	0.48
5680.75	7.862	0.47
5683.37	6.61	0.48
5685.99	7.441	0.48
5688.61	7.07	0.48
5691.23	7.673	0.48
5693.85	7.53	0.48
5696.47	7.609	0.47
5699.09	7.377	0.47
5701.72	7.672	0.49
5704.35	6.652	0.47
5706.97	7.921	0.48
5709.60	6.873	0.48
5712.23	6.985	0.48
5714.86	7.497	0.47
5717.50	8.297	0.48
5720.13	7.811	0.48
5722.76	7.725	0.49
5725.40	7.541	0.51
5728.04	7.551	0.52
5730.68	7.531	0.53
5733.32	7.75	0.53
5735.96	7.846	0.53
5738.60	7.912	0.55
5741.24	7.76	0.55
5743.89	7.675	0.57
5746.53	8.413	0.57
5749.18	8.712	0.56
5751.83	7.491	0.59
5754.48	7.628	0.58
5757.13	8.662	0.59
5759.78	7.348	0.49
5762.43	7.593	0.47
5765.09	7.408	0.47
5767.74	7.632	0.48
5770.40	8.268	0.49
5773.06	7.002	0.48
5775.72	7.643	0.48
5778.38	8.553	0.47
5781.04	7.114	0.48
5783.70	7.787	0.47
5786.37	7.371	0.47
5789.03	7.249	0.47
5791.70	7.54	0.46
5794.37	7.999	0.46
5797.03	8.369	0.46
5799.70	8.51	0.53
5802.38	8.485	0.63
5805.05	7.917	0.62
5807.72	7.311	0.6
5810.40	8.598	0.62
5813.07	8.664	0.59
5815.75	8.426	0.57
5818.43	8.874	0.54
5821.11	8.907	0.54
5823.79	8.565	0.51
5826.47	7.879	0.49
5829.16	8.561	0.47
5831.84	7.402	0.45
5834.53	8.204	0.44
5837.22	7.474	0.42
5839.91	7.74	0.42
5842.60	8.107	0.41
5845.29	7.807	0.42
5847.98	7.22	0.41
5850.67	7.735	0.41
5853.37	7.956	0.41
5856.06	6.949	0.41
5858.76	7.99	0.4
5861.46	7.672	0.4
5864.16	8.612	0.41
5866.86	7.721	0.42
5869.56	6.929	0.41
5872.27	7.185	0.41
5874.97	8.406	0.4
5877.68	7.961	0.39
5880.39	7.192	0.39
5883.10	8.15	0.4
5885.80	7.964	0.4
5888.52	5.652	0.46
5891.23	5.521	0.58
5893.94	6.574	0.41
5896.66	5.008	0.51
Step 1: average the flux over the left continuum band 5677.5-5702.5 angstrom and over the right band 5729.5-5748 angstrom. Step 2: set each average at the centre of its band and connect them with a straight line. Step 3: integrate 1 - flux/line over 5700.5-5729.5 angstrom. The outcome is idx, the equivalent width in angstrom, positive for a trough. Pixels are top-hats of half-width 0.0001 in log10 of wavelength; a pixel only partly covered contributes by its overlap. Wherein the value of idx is 0.7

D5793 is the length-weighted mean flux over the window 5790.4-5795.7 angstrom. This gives 7.77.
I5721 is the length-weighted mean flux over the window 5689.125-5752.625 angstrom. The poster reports 7.65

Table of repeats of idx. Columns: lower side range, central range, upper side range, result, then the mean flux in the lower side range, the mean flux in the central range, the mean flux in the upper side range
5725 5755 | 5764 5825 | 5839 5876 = -1.85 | 7.83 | 8.01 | 7.71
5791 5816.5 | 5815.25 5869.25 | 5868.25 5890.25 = -1.20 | 8.19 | 7.96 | 7.4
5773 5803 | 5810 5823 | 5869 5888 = -1.57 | 7.82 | 8.7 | 7.62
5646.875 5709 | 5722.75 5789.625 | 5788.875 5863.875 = 0.46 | 7.54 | 7.74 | 8.02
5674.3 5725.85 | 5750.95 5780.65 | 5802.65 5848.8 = 0.36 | 7.51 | 7.73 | 8.12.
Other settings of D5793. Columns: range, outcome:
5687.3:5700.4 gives 7.46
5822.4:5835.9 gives 8.12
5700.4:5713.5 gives 7.22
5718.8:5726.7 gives 7.7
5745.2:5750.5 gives 8.56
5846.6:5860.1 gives 7.57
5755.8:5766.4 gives 7.75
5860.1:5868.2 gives 8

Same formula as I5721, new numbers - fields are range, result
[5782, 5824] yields 8.14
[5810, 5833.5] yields 8.42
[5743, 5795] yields 7.75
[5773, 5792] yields 7.57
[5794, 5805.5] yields 8.31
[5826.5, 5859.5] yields 7.76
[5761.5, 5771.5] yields 7.72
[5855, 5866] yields 7.82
